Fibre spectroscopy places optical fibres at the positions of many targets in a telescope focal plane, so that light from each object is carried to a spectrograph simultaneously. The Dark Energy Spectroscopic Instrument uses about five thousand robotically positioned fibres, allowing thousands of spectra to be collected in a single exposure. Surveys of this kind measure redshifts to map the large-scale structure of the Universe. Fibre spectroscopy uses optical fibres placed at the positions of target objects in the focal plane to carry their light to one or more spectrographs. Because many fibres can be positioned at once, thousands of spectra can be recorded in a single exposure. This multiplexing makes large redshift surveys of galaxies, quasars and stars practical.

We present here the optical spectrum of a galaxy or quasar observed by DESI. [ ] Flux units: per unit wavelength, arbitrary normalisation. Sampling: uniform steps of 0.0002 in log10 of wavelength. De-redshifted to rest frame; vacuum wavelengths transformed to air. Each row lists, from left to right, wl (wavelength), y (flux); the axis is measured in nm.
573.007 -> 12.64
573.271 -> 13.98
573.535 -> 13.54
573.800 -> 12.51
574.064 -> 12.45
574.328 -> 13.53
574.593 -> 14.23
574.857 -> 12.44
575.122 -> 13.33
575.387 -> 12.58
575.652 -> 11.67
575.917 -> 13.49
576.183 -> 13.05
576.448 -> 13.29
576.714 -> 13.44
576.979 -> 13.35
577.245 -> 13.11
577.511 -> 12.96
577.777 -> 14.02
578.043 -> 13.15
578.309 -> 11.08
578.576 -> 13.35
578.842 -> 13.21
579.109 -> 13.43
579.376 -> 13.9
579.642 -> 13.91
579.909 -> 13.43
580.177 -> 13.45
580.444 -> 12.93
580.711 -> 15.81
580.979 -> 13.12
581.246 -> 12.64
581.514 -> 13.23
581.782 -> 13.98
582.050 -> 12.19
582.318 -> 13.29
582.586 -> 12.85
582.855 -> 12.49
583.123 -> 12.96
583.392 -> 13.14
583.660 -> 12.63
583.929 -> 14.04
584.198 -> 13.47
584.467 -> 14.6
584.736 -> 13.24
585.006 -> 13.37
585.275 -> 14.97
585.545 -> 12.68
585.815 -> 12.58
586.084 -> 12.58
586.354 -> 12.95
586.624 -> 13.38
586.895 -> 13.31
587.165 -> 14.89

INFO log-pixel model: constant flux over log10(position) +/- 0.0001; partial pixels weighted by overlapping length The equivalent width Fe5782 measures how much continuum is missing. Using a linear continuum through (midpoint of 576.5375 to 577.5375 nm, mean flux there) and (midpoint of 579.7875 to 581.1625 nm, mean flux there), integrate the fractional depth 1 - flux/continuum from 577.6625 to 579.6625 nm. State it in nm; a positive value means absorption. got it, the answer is 0.04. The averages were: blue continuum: 13.2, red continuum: 13.7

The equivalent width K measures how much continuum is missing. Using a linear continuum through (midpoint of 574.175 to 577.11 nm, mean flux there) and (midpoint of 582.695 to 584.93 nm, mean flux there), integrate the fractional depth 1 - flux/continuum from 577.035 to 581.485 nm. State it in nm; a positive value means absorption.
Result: -0.04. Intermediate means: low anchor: 13.1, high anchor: 13.3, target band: 13.3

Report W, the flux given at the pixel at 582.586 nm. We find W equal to 12.85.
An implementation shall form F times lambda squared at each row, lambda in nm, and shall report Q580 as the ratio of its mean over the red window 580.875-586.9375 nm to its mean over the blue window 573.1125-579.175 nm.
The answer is 1.04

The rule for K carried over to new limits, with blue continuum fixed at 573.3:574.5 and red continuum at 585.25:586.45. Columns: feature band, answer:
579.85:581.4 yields -0.06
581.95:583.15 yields 0.03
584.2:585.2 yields -0.06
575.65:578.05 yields -0.03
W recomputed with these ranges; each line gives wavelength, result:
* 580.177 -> 13.45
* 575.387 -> 12.58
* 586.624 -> 13.38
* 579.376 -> 13.9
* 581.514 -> 13.23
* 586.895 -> 13.31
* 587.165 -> 14.89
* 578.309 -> 11.08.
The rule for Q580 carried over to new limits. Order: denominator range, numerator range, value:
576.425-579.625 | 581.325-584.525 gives 1.02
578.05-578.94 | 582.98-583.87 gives 1.05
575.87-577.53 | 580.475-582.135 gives 1.04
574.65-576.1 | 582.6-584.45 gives 1.06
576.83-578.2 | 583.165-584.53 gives 1.04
